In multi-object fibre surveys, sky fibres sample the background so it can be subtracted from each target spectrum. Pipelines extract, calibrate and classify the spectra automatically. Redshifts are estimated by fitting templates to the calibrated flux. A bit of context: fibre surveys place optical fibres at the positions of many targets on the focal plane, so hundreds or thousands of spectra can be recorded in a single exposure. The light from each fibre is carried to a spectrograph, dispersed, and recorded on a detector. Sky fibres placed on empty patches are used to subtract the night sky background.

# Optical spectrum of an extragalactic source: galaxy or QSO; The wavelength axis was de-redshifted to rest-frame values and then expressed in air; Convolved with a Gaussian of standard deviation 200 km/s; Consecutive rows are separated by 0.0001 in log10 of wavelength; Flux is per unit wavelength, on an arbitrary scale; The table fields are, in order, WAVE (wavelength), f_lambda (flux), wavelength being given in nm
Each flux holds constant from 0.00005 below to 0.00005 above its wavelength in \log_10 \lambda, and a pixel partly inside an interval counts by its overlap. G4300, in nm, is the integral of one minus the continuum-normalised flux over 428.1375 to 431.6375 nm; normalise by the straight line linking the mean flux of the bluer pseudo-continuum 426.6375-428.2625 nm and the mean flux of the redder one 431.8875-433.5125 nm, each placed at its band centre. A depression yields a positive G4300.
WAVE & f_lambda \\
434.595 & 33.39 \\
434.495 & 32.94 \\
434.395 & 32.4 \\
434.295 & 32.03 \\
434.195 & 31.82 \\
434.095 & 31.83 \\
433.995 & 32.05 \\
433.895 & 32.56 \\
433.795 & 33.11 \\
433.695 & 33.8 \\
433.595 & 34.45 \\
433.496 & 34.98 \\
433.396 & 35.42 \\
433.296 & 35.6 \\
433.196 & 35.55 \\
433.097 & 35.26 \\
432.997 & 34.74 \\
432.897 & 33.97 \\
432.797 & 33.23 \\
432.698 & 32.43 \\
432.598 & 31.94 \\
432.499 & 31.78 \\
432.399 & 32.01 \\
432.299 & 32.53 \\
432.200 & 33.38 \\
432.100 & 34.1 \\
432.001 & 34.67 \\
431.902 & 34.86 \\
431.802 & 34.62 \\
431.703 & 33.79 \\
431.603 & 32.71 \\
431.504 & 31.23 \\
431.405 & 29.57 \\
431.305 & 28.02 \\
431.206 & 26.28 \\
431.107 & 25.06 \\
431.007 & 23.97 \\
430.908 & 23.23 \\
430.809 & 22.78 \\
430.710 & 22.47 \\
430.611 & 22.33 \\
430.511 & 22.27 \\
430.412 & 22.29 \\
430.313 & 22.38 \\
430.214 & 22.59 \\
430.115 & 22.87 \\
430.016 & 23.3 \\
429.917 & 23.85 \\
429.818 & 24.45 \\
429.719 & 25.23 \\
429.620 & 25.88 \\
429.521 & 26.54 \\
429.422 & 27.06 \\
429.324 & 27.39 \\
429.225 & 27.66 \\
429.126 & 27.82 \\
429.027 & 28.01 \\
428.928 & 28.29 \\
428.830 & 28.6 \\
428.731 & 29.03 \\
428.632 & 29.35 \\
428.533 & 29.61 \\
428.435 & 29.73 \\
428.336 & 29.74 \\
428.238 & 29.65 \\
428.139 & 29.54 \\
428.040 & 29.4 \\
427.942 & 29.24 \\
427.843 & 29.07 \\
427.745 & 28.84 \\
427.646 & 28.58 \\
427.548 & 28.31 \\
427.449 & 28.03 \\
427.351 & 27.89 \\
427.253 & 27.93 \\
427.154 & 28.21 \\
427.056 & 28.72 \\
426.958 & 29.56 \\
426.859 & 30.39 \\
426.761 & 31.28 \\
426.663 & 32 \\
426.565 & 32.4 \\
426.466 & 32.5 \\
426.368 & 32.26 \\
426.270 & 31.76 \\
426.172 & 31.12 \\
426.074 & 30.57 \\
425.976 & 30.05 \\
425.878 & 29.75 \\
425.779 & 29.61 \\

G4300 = 0.55 nm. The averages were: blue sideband 29.2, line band 26.3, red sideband 33.9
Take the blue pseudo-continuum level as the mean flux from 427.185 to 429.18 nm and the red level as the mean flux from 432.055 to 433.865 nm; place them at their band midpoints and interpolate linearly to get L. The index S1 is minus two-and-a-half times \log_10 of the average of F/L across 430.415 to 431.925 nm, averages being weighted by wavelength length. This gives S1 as 0.17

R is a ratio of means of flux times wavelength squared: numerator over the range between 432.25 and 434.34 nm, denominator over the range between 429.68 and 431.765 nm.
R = 1.33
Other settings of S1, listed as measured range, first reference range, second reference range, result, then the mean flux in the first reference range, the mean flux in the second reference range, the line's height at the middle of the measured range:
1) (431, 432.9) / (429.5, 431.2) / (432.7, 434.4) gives -0.11 mag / 23.6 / 33.7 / 28.7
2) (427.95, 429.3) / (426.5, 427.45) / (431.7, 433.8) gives 0.07 mag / 29.8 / 33.9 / 31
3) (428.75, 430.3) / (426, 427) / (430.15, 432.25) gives 0.12 mag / 31.4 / 27.7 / 29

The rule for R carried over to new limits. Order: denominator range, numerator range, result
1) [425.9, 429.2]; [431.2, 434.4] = 1.14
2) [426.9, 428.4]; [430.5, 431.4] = 0.86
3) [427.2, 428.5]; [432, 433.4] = 1.19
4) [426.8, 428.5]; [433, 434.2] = 1.20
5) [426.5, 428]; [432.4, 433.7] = 1.19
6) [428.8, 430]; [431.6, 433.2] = 1.28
